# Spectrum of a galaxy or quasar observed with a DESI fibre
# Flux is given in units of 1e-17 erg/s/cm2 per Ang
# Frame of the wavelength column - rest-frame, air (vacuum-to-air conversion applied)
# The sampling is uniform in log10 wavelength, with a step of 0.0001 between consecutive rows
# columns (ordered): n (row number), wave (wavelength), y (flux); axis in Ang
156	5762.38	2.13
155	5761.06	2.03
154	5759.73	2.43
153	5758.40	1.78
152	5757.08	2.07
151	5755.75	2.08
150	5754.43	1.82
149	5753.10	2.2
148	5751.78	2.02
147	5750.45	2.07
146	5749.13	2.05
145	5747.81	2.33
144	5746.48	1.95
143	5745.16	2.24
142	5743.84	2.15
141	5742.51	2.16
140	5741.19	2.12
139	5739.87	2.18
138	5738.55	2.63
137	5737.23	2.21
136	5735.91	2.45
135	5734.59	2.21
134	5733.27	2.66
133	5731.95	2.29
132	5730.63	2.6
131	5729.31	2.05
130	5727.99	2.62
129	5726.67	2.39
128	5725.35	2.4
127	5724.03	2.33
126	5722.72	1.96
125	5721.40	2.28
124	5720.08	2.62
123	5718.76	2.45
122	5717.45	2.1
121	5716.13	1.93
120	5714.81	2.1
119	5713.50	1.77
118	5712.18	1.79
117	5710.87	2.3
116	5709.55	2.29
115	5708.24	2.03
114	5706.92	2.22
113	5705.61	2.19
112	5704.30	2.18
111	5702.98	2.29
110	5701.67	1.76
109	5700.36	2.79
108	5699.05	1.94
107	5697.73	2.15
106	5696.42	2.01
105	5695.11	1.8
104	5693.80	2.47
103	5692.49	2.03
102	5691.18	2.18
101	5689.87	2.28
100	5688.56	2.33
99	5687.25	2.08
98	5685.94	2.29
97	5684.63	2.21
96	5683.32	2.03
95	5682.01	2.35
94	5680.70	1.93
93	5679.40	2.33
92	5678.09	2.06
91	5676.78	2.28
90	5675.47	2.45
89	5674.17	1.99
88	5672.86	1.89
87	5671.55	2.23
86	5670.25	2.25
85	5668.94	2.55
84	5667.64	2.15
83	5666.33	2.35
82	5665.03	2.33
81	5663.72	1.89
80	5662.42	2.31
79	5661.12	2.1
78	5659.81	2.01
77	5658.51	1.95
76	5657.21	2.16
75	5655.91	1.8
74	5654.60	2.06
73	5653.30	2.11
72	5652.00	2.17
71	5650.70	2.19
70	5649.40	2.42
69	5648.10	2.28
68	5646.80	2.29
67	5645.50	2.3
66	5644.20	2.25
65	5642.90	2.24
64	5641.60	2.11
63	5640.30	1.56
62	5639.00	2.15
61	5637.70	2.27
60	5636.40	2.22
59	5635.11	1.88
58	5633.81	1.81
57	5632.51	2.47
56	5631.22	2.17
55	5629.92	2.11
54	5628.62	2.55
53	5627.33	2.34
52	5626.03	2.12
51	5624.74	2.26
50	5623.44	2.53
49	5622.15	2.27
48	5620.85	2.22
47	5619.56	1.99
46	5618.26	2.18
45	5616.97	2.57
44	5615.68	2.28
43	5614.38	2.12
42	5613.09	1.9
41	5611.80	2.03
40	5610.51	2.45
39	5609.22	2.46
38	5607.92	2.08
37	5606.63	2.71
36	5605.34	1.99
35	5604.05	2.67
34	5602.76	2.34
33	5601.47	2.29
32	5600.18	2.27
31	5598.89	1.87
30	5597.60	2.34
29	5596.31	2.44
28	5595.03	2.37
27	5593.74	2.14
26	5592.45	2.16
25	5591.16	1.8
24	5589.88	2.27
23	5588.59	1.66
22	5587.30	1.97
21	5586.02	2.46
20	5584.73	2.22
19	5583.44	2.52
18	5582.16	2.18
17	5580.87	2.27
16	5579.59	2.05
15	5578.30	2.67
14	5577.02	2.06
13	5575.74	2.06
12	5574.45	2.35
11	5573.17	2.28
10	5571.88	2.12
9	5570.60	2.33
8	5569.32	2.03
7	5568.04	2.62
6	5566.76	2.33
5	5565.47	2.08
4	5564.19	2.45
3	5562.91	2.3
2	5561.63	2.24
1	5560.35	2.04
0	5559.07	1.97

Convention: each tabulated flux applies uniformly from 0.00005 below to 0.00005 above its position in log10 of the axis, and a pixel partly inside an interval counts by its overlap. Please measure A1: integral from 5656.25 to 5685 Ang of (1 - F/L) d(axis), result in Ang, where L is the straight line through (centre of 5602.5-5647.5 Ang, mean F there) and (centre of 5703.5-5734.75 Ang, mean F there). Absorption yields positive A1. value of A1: 0.8 Ang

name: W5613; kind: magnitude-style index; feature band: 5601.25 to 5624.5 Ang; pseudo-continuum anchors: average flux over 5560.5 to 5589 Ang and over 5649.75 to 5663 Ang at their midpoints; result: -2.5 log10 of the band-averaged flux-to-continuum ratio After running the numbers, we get -0.05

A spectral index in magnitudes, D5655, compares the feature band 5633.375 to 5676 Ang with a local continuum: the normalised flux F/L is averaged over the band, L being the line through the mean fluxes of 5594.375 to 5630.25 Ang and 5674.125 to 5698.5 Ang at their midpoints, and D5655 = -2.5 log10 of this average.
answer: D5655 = 0.04 mag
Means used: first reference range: 2.28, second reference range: 2.17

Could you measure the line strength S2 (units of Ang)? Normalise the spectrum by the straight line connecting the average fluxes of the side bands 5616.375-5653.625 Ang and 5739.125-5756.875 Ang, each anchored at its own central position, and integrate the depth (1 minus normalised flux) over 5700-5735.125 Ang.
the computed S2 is -1.75 Ang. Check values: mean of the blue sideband 2.21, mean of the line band 2.24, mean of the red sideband 2.11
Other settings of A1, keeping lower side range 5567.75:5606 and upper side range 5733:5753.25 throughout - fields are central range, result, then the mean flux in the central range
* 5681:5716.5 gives 1.29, 2.14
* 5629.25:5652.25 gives 0.64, 2.16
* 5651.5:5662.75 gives 0.79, 2.07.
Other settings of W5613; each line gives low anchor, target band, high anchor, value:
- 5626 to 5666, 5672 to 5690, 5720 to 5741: 0.03 mag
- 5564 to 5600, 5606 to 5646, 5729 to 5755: 0.00 mag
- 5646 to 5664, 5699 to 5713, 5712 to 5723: -0.02 mag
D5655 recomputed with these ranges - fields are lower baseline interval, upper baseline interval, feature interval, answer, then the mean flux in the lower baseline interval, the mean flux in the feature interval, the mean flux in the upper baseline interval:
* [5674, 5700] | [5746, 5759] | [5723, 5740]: -0.147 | 2.17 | 2.38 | 2.04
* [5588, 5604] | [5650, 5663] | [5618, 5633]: -0.065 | 2.18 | 2.27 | 2.09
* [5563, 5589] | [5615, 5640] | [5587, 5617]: 0.010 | 2.24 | 2.21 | 2.22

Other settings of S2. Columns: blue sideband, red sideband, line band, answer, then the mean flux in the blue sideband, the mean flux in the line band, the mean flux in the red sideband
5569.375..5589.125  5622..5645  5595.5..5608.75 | -0.63 Ang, 2.21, 2.3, 2.18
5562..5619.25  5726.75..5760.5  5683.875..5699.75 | 0.55 Ang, 2.24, 2.15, 2.22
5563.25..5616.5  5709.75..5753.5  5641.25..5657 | 0.35 Ang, 2.24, 2.19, 2.23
